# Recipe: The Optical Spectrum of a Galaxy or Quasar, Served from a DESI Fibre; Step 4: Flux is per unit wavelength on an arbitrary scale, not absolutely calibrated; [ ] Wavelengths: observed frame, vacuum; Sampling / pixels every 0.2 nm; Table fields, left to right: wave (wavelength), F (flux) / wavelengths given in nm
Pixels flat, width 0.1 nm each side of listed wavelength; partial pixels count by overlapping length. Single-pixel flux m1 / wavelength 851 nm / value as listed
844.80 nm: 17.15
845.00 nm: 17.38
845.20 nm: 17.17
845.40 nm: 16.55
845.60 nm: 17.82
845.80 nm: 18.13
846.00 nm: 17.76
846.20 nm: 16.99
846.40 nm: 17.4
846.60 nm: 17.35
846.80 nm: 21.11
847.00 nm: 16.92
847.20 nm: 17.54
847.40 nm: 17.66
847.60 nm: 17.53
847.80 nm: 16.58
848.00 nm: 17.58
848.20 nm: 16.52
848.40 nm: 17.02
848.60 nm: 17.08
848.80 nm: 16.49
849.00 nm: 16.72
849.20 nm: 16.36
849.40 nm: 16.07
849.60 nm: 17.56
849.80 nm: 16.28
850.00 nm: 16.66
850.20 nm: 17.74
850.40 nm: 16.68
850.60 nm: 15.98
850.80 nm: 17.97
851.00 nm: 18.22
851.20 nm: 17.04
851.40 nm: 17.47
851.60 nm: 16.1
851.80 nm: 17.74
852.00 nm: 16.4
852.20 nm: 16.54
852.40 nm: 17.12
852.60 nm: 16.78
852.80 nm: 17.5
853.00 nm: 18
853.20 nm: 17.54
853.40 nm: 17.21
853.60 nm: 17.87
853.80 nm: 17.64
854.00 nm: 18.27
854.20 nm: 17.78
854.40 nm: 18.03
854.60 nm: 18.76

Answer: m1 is 18.22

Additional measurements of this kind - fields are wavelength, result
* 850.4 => 16.68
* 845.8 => 18.13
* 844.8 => 17.15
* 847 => 16.92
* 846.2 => 16.99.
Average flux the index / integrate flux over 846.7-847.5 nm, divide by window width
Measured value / 18.3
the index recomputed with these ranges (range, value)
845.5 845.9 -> 18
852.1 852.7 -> 16.8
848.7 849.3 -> 16.5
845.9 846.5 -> 17.4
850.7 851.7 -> 17.4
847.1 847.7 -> 17.6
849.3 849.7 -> 16.8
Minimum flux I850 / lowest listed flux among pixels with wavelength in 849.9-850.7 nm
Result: 15.98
